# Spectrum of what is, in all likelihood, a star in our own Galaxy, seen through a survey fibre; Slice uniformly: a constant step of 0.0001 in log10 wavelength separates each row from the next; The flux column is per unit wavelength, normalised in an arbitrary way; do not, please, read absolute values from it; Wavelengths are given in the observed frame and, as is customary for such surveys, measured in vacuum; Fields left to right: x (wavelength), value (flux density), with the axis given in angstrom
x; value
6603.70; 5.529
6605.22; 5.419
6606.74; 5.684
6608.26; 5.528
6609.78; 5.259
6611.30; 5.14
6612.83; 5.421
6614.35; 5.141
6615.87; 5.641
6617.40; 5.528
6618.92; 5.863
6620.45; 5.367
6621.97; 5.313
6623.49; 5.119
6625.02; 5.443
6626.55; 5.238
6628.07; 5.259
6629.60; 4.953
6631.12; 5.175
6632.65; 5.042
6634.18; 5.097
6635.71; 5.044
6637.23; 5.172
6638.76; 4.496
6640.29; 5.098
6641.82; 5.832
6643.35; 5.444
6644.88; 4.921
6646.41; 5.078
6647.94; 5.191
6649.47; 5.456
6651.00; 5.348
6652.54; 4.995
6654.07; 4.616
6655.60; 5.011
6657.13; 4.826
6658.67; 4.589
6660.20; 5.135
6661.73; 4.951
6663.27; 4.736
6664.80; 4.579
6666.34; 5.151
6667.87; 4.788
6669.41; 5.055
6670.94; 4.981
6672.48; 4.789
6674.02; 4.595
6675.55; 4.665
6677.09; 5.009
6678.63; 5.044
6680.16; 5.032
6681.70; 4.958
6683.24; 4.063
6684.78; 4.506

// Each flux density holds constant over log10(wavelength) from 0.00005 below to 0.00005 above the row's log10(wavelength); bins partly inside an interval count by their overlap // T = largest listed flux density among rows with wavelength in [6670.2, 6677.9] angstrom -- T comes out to 5.009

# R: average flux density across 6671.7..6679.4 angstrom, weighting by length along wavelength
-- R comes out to 4.82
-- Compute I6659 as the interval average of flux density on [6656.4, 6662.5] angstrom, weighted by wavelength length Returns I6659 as 4.87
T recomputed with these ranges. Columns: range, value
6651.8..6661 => 5.135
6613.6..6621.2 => 5.863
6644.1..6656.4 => 5.456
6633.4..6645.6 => 5.832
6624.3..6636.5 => 5.443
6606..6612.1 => 5.684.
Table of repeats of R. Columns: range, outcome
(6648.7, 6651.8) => 5.39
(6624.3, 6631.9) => 5.21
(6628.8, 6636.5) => 5.07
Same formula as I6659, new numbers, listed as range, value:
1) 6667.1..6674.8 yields 4.85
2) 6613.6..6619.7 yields 5.54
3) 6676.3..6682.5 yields 5.01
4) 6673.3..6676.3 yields 4.64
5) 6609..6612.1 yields 5.2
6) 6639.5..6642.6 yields 5.45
